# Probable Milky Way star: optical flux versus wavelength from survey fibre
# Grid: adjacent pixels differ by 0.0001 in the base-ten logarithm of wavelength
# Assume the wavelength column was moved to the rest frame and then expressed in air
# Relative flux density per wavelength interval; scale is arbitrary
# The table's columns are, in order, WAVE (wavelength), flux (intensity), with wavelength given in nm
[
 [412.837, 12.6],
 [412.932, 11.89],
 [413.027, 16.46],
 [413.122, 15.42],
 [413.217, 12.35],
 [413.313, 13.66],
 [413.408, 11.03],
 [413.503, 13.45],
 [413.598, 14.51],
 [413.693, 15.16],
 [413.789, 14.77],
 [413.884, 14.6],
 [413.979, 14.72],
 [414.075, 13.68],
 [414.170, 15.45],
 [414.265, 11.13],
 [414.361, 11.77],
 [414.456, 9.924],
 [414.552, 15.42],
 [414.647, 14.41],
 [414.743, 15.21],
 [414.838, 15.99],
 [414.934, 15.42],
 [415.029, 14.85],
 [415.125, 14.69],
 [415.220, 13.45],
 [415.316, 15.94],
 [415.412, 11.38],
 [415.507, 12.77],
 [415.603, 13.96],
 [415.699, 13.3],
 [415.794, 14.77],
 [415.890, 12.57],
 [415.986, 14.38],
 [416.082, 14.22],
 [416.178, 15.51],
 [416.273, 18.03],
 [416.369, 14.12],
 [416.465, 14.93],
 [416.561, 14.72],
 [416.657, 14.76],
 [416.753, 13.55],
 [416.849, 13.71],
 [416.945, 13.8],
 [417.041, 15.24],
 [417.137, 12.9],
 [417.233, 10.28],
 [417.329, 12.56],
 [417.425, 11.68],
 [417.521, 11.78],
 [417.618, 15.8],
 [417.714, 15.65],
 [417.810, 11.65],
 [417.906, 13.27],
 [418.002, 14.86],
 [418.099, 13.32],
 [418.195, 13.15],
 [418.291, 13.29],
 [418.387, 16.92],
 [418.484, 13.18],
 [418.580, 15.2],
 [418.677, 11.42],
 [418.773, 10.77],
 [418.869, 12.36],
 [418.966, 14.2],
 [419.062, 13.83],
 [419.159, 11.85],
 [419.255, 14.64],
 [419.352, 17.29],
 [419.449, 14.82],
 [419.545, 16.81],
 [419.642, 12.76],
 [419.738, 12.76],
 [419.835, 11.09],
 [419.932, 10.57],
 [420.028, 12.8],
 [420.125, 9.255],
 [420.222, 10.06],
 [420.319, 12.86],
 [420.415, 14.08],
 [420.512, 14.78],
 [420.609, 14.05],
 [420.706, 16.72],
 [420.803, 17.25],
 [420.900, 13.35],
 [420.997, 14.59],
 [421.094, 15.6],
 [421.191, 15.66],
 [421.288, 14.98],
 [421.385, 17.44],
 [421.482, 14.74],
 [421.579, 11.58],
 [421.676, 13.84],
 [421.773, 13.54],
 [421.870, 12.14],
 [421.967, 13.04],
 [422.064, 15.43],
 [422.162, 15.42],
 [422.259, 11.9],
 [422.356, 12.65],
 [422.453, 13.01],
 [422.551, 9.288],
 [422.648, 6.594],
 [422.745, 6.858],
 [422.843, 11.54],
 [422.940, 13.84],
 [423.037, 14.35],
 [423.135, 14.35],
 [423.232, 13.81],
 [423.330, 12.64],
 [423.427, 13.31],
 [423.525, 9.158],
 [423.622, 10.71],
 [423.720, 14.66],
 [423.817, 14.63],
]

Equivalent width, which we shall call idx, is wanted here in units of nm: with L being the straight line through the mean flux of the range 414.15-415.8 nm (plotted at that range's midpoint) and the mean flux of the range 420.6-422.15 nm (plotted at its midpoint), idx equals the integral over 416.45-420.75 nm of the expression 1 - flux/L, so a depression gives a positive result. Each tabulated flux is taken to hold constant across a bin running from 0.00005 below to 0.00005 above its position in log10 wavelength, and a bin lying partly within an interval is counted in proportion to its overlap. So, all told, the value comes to 0.25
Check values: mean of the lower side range 13.8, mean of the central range 13.5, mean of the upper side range 14.6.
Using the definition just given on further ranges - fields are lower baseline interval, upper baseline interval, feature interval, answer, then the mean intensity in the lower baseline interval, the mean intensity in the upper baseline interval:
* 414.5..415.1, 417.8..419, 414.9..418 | 0.09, 15.2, 13.4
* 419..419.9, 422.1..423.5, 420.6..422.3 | -0.23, 13.9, 12.1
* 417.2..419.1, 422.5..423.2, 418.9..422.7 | -0.47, 13.3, 11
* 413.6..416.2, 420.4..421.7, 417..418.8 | 0.14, 14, 14.9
